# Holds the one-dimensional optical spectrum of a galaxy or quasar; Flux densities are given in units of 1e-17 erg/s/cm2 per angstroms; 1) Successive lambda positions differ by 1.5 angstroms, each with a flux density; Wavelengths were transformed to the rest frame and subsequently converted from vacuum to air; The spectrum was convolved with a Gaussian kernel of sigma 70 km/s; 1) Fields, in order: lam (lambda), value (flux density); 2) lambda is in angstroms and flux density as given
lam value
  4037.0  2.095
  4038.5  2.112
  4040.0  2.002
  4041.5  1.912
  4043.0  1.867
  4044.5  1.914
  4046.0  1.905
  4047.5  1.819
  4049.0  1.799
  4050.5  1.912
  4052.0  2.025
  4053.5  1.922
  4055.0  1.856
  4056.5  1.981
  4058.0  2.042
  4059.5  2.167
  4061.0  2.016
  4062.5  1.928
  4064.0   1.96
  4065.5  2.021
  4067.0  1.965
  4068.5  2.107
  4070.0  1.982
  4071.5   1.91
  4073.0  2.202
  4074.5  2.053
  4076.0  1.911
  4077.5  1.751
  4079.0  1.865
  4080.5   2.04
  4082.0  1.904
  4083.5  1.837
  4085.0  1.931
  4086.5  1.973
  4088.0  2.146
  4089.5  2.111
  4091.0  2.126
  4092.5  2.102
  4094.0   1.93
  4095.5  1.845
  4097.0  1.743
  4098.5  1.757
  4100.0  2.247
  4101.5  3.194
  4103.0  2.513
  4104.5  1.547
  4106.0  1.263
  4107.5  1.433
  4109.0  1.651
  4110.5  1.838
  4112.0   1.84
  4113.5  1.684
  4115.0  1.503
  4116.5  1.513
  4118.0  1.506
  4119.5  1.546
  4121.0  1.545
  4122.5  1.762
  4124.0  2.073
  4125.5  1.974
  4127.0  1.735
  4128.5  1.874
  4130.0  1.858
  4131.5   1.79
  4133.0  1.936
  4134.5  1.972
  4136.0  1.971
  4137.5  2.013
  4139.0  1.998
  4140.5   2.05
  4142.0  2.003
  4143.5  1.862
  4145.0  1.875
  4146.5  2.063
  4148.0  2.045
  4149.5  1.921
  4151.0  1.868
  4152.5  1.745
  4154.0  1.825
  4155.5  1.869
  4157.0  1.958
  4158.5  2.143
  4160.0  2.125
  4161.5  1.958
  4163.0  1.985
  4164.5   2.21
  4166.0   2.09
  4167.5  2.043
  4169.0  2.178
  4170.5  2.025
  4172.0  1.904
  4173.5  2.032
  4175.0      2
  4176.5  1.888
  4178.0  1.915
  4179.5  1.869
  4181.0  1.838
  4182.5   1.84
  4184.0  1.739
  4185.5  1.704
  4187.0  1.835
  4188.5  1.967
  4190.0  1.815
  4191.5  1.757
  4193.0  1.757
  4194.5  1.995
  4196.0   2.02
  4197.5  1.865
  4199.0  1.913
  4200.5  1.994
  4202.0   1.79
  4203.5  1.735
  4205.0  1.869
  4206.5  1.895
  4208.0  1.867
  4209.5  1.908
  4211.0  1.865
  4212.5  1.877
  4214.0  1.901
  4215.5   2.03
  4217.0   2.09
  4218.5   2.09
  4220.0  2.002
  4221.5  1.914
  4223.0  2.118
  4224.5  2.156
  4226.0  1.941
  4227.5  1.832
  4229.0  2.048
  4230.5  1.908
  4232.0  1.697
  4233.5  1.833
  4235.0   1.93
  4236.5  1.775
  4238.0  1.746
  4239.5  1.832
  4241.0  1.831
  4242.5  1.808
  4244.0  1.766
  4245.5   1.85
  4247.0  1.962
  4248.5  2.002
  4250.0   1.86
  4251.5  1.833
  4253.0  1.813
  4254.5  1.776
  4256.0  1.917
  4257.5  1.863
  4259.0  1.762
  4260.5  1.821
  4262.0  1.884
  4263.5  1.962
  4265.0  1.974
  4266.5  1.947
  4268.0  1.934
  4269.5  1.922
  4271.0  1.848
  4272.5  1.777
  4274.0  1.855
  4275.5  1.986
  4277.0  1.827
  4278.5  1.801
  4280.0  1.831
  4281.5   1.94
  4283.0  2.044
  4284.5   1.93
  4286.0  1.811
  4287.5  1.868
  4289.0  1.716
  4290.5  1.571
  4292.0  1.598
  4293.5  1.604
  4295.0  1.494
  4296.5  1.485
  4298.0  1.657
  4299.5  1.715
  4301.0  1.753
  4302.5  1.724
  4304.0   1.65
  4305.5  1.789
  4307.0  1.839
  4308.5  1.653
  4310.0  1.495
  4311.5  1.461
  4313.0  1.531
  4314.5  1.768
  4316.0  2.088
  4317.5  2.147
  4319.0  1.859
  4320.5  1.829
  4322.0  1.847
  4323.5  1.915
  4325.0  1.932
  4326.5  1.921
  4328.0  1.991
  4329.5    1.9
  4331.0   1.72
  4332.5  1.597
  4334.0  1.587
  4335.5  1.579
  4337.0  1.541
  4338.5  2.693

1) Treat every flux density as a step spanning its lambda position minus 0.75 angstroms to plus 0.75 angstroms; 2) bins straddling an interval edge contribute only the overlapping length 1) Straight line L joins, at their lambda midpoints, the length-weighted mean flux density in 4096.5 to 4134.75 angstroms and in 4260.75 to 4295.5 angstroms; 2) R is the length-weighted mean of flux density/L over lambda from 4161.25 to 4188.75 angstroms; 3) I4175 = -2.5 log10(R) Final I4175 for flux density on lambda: -0.07 mag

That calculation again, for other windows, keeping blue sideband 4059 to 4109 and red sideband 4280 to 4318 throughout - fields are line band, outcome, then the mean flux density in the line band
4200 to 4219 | -0.05 mag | 1.91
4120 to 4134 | 0.05 mag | 1.84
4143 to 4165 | -0.04 mag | 1.96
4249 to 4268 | -0.06 mag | 1.87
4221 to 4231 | -0.10 mag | 1.99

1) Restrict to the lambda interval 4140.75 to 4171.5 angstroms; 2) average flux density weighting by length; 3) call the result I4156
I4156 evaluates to 1.99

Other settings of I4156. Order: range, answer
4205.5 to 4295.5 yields 1.87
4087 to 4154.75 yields 1.88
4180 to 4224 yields 1.9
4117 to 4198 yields 1.91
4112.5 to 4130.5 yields 1.71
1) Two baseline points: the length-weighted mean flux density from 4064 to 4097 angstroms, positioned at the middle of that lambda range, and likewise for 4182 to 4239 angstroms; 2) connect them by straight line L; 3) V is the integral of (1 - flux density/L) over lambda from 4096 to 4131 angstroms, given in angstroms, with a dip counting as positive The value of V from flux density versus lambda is 2.7 angstroms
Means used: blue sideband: 1.98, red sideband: 1.9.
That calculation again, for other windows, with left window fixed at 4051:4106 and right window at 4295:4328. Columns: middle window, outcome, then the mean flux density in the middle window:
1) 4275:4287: -0.7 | 1.89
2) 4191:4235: -1.3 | 1.92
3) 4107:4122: 2.7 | 1.61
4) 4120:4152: 0.6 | 1.91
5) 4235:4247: 0.1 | 1.82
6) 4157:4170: -1.1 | 2.08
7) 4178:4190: 0.4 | 1.83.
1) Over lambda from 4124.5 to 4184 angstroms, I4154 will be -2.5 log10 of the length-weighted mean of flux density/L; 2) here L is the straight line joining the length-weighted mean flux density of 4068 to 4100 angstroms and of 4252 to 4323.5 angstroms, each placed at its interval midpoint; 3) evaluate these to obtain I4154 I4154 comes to -0.02 mag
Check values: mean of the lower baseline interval 1.97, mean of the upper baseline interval 1.8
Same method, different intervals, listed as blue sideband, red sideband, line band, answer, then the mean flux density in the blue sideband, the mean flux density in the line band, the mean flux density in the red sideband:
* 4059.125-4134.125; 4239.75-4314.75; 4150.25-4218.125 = -0.04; 1.9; 1.92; 1.79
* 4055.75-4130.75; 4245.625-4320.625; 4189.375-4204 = -0.01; 1.91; 1.87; 1.8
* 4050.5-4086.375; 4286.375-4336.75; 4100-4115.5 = 0.04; 1.97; 1.87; 1.73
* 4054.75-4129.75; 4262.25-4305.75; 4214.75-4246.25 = -0.05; 1.91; 1.91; 1.79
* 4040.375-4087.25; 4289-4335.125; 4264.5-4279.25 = -0.07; 1.95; 1.89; 1.74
